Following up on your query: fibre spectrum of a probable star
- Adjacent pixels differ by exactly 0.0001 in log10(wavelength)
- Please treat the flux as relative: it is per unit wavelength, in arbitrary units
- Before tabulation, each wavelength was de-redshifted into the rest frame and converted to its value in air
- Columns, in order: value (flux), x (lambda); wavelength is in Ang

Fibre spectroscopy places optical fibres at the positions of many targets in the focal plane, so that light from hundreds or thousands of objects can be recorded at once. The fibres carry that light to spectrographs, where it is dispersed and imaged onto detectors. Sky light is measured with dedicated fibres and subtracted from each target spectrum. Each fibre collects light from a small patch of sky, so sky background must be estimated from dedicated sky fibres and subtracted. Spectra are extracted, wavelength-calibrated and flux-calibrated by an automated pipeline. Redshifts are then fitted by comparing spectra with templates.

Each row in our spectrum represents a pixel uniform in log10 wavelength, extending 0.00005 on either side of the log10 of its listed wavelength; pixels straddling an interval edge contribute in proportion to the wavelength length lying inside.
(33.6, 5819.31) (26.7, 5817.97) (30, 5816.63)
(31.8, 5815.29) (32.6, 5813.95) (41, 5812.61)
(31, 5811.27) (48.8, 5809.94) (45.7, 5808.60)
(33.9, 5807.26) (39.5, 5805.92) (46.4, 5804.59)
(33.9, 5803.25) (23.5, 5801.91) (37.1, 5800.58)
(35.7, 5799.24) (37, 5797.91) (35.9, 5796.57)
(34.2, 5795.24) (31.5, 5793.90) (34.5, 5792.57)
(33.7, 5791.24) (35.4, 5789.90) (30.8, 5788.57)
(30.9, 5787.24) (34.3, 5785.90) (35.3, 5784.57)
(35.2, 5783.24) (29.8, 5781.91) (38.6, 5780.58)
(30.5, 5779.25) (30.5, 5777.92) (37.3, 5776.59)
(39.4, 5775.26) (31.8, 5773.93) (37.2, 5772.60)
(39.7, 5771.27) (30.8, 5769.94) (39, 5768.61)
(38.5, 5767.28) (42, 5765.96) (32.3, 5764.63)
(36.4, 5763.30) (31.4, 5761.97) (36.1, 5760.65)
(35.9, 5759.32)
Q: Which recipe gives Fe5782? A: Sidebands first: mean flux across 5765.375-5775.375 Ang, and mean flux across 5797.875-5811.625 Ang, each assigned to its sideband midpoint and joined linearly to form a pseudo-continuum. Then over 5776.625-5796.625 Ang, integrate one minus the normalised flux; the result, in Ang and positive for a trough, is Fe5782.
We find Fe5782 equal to 2.1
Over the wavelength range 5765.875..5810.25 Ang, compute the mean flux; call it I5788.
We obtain 35.6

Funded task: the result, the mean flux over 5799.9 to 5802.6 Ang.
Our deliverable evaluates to 30.3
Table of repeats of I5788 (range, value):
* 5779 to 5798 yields 33.8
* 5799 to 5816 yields 37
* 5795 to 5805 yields 35.2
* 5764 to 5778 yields 36.5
